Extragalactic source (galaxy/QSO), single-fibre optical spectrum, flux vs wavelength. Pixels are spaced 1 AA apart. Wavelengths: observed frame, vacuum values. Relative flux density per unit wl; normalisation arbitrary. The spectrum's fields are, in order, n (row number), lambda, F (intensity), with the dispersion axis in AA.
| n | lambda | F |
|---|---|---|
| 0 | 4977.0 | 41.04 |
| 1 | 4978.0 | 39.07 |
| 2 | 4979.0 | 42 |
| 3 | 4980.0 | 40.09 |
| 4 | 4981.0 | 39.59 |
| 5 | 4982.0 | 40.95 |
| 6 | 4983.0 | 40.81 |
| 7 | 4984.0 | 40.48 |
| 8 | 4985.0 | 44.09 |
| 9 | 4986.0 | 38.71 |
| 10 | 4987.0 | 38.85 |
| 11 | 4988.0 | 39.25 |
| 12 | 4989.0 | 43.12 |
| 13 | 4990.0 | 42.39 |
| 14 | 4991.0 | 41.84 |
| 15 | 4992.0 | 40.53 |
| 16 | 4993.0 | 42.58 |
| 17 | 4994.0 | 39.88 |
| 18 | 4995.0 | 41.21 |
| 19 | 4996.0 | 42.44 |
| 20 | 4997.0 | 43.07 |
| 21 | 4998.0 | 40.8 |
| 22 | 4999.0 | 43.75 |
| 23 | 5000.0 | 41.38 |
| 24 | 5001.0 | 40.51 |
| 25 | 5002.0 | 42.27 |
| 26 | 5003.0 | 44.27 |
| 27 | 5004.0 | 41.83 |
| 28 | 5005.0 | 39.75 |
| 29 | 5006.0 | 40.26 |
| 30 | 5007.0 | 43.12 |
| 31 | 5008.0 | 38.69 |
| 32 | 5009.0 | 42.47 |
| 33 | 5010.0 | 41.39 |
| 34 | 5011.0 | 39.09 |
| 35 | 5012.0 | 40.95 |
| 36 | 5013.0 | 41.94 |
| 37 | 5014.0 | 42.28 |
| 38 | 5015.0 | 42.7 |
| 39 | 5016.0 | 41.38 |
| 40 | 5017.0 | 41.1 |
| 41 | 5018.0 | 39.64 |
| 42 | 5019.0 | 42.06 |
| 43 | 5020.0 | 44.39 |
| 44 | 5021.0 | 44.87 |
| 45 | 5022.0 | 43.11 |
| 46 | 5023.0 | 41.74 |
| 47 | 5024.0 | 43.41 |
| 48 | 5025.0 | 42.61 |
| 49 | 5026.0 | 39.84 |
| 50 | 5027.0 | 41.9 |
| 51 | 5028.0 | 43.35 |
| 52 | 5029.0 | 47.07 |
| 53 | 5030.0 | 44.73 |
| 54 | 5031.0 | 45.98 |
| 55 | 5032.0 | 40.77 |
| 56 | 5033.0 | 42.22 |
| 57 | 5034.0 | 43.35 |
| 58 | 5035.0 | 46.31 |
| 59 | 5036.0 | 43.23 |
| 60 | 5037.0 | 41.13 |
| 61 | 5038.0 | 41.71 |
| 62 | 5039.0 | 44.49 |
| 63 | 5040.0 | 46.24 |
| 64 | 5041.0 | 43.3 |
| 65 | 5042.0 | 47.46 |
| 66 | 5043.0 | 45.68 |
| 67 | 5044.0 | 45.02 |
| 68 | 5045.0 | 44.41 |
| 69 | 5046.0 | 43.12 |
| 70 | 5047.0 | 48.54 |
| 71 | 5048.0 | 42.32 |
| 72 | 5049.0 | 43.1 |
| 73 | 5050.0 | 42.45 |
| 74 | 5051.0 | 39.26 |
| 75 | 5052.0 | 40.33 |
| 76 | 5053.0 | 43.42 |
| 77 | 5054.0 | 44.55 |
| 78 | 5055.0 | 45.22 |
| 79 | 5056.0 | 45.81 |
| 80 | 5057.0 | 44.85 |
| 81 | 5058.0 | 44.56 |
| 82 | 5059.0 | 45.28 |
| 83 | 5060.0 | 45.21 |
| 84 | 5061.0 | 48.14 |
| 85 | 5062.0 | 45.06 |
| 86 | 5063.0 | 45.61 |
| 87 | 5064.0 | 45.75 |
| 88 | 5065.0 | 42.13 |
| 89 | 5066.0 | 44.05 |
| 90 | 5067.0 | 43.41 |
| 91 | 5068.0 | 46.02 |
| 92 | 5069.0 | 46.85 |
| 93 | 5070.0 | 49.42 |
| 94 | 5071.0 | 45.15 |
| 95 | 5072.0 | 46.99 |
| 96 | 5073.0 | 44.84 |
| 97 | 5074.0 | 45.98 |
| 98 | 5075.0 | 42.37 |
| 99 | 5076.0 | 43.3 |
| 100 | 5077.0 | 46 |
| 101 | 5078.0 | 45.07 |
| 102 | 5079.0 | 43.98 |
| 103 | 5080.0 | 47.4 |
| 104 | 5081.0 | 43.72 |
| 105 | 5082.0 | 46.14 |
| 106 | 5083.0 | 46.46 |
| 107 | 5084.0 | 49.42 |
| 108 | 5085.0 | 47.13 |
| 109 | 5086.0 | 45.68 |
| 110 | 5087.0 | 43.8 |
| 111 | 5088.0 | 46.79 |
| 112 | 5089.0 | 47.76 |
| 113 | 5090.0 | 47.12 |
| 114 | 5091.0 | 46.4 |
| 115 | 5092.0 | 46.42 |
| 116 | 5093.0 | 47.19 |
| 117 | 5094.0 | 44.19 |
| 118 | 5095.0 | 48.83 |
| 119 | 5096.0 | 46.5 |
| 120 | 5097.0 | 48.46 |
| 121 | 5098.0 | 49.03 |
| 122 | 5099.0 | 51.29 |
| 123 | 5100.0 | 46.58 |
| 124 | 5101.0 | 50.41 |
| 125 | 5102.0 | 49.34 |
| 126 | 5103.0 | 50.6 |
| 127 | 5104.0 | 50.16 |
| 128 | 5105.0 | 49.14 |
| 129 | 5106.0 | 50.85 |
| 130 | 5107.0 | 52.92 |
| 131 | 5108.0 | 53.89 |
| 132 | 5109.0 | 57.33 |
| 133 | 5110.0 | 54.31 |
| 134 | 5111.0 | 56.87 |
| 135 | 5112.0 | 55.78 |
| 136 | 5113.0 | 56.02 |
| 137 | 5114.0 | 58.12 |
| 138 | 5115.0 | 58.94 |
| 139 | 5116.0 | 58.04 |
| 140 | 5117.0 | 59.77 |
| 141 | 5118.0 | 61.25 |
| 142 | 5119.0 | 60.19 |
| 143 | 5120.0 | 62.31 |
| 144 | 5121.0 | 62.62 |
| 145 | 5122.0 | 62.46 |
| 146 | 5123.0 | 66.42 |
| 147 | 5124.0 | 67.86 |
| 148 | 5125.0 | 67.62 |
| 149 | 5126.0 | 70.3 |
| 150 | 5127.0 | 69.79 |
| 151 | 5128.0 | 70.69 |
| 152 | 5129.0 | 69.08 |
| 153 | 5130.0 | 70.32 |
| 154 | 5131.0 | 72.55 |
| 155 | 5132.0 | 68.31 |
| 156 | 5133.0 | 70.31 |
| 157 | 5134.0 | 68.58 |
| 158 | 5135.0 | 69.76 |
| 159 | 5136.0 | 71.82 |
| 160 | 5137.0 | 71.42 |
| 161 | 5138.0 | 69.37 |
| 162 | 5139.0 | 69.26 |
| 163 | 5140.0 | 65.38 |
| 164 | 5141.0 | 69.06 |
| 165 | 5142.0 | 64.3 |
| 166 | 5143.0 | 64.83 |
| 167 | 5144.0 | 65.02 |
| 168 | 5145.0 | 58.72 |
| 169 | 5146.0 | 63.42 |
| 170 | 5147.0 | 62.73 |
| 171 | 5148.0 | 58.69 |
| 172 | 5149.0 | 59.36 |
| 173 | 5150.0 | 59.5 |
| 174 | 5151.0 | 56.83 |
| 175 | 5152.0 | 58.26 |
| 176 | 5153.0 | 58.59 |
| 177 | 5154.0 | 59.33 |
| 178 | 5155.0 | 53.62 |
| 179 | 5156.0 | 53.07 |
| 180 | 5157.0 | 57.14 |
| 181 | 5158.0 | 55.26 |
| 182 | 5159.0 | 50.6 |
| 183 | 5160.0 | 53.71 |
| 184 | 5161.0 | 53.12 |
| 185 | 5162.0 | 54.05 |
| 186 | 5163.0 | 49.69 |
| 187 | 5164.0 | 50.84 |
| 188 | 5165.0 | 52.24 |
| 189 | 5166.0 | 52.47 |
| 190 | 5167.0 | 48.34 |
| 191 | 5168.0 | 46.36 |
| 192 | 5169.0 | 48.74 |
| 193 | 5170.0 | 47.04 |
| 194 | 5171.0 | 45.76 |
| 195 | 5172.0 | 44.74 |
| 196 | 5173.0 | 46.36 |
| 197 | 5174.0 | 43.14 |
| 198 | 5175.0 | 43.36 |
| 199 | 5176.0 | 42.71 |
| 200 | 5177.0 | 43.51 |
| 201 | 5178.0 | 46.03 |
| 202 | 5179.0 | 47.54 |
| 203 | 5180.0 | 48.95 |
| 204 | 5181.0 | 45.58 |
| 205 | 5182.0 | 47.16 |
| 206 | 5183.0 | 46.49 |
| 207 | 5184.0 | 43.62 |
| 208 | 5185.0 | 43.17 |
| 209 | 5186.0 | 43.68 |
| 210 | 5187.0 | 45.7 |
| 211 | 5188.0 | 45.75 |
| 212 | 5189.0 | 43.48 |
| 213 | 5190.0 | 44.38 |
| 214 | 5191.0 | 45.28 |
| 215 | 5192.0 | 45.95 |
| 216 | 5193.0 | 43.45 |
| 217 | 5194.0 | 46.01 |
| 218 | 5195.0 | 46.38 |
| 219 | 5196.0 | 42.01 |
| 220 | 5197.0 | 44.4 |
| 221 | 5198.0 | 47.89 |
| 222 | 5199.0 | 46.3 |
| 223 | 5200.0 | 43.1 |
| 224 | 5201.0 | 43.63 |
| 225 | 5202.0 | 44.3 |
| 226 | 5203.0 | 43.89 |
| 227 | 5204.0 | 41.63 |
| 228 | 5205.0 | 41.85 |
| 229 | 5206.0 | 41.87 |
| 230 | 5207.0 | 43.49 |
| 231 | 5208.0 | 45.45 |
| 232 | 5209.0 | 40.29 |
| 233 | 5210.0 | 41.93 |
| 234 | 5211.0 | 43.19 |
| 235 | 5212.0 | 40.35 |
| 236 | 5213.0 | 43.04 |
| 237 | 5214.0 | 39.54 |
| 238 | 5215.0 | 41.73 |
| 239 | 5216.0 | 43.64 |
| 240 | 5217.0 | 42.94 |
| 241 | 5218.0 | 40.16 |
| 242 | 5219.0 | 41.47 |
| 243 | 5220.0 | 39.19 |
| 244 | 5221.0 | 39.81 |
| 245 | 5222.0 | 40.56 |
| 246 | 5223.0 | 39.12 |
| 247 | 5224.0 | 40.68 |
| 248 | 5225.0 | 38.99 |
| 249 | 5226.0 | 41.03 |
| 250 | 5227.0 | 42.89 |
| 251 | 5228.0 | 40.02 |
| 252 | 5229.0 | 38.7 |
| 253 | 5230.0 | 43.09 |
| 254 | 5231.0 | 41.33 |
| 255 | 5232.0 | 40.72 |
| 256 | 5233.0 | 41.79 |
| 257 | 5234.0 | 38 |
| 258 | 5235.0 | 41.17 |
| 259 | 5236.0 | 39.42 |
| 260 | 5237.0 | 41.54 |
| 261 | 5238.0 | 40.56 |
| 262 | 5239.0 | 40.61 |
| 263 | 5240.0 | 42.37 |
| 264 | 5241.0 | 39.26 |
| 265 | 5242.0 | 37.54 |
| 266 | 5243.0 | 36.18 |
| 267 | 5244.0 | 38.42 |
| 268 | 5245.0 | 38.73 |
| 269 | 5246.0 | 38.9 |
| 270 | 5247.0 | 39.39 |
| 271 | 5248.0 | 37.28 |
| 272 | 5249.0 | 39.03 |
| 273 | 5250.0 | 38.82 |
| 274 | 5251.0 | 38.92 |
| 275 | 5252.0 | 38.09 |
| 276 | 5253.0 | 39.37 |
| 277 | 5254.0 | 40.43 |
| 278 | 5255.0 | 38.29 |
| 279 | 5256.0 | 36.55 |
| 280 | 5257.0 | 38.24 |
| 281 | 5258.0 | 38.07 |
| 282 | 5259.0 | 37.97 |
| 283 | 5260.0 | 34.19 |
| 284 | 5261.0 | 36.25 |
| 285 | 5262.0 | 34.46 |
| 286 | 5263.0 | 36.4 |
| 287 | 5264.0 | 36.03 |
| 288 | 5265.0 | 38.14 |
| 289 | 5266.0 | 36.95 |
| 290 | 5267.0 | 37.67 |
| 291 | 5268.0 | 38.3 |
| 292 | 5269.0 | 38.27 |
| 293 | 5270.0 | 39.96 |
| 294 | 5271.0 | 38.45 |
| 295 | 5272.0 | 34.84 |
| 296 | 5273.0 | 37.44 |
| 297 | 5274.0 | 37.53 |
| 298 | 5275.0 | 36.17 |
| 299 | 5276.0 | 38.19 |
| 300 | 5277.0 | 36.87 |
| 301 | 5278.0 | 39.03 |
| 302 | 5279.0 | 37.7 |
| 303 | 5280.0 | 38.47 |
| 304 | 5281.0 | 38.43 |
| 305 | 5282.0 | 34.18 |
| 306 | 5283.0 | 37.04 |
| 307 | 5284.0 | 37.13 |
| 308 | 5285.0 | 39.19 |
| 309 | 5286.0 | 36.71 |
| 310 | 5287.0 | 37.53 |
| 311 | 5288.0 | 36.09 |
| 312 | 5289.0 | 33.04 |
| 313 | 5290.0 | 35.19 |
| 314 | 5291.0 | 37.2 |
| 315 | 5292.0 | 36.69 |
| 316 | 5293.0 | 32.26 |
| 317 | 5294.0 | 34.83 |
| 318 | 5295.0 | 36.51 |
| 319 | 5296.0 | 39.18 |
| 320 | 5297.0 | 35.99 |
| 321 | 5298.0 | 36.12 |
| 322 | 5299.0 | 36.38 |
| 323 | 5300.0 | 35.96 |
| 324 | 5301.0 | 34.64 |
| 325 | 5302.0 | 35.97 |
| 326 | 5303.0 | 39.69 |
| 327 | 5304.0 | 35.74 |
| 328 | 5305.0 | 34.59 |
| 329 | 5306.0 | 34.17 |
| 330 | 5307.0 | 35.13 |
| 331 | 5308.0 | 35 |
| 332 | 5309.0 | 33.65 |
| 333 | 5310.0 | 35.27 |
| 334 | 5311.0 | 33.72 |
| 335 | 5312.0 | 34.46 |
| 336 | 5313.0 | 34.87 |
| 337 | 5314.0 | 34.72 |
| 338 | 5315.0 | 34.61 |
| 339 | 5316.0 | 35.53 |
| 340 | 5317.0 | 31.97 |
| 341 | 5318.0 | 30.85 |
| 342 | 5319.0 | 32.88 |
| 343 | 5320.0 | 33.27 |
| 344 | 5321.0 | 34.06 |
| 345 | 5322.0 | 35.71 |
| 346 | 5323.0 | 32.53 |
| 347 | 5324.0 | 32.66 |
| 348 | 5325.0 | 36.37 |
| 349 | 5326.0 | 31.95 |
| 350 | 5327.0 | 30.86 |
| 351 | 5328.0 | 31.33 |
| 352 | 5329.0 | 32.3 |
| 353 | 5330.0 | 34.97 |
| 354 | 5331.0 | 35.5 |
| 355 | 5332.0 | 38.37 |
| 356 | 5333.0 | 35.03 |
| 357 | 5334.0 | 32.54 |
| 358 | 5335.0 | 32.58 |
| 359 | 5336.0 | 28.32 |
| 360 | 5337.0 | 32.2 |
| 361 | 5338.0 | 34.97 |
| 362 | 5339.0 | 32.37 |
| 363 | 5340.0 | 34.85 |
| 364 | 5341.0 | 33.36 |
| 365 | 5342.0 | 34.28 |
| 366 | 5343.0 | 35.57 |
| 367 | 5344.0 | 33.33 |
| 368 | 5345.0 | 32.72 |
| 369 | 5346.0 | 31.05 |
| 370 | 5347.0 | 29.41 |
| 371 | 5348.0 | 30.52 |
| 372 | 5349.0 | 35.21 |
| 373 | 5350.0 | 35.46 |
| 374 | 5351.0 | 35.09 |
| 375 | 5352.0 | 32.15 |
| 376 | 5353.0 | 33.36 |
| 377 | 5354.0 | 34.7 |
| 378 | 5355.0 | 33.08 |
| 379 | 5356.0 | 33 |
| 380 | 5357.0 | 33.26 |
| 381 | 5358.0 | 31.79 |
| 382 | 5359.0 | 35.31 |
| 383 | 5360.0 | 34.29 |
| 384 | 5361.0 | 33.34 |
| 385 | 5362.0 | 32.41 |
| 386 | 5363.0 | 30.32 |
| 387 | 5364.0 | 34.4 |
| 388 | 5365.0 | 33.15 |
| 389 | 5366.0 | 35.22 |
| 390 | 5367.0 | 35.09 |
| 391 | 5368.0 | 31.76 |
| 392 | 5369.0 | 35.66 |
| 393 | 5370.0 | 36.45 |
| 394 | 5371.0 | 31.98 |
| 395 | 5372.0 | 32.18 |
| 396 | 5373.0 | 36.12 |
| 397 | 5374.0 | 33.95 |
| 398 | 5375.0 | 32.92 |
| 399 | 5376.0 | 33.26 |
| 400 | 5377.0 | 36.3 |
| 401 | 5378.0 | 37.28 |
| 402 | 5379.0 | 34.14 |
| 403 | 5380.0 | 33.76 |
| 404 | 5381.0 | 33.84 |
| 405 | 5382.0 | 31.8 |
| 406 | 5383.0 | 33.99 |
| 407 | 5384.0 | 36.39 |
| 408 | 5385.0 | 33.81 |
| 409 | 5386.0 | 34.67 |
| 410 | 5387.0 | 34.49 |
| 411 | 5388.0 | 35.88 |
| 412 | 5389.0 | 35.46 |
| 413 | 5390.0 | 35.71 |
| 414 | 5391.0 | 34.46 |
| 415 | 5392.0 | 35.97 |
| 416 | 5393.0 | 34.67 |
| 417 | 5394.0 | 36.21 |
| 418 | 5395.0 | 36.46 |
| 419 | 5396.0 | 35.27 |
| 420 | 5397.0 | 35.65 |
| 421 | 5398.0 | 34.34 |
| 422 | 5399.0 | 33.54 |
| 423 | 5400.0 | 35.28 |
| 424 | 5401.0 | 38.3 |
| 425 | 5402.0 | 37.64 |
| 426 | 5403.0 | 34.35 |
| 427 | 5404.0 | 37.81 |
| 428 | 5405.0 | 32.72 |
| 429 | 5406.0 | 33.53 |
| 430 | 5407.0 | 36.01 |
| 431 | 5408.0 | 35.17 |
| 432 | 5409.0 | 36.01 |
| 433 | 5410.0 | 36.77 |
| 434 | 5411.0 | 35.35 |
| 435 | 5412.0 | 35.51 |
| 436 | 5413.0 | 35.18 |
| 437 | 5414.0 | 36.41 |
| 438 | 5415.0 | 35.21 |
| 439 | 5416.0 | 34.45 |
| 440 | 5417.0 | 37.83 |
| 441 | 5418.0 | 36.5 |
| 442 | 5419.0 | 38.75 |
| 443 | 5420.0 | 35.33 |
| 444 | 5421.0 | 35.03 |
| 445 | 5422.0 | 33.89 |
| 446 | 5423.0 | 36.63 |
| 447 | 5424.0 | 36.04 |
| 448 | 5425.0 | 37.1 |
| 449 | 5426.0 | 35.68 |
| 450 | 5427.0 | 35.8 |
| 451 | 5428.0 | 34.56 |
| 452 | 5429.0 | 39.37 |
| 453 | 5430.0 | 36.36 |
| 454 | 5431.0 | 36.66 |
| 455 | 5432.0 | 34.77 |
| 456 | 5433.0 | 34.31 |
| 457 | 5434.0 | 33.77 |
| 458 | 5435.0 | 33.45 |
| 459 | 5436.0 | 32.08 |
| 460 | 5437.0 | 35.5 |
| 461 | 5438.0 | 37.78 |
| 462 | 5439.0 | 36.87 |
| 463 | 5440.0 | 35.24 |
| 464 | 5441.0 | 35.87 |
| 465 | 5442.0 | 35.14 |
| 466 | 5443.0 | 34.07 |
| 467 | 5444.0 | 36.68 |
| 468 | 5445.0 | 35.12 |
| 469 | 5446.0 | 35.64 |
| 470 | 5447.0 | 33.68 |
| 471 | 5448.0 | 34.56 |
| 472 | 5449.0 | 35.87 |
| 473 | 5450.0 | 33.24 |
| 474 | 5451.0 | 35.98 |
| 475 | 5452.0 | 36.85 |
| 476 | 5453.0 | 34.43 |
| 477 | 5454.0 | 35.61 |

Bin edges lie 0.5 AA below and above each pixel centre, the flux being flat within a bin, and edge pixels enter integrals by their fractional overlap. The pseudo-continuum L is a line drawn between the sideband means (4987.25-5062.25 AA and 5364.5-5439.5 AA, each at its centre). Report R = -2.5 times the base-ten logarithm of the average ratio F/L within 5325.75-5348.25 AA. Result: 0.11 mag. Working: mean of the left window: 42.9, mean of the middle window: 33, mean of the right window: 35.2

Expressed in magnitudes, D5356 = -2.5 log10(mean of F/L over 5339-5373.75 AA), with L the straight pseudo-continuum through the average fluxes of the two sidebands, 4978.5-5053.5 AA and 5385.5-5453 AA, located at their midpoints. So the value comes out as 0.10 mag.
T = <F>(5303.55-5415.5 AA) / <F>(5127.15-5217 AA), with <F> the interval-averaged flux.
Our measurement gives 0.66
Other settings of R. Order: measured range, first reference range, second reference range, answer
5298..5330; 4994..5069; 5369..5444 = 0.09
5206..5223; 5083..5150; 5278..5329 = 0.11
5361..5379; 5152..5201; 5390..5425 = 0.11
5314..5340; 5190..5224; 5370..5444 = 0.15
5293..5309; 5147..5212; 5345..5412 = 0.11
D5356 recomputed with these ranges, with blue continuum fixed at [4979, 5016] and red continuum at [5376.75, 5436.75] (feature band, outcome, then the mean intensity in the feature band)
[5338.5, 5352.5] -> 0.09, 33.2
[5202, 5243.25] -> -0.08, 41.1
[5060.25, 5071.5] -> -0.13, 45.6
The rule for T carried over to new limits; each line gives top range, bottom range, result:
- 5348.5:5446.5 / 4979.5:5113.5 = 0.78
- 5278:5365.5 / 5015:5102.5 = 0.77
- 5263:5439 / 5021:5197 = 0.69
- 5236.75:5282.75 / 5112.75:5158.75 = 0.60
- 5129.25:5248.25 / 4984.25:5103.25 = 1.10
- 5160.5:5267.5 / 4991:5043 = 1.00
